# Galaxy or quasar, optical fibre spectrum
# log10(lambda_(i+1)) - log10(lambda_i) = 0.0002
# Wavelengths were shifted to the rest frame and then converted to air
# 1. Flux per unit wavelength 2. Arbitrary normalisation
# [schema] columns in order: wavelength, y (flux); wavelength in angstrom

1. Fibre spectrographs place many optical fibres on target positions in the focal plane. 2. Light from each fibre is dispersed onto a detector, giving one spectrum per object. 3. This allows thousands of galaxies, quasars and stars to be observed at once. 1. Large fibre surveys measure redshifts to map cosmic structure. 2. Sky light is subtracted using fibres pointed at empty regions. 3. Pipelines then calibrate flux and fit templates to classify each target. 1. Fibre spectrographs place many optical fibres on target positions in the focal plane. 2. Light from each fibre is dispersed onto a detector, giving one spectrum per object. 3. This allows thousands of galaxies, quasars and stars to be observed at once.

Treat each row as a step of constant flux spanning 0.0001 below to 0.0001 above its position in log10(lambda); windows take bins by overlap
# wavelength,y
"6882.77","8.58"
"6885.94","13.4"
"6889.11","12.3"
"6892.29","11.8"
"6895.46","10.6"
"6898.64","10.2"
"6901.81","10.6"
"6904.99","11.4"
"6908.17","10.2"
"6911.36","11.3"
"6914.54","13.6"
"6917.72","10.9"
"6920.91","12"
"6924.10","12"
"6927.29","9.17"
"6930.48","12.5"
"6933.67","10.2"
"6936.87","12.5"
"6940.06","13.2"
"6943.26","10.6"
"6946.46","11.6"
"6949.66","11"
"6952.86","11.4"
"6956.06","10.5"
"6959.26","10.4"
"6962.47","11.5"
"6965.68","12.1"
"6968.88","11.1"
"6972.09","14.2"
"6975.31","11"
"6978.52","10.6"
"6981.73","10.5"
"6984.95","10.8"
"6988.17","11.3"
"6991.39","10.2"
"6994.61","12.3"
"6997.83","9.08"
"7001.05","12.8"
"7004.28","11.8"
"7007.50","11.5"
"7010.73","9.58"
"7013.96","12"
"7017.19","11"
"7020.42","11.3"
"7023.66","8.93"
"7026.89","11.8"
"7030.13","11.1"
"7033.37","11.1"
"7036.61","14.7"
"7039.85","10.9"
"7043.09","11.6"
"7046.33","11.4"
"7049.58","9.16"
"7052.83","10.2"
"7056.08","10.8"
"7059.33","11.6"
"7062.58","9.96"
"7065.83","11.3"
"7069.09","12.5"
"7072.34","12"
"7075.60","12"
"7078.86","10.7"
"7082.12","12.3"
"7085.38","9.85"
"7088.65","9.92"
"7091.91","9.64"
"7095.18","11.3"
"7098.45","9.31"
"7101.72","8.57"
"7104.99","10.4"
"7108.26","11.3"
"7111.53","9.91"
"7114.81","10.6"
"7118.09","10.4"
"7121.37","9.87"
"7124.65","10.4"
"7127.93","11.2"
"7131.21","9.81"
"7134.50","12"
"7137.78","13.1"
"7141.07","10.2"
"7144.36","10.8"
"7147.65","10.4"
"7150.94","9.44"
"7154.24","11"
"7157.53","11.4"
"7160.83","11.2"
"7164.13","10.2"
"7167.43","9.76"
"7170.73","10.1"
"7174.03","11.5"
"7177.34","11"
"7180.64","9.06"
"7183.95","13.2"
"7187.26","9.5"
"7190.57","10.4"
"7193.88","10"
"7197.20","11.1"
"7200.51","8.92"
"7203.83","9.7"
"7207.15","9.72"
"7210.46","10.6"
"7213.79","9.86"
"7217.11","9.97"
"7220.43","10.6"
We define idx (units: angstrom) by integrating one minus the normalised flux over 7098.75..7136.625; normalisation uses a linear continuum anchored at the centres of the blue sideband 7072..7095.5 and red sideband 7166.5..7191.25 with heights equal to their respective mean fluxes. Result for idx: 1.3 angstrom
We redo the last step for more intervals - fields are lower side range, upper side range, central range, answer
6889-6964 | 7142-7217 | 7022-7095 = -1.7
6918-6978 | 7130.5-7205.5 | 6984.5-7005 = 0.2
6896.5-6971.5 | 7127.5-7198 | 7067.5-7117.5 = 1.1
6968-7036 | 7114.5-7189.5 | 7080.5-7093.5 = 0.6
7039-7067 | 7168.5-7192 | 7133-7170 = -0.5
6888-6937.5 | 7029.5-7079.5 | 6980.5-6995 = 0.5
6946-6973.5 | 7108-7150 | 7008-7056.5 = 0.5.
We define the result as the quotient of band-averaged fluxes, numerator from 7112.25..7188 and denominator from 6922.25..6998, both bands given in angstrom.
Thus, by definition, 0.95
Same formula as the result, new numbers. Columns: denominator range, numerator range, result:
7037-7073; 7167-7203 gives 0.94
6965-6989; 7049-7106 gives 0.93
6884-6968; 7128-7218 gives 0.92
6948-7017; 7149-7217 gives 0.92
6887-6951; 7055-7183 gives 0.94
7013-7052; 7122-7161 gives 0.97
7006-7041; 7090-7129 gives 0.91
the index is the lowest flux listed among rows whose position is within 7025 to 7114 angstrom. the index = 8.57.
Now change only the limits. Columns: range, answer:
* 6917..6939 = 9.17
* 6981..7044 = 8.93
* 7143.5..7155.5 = 9.44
